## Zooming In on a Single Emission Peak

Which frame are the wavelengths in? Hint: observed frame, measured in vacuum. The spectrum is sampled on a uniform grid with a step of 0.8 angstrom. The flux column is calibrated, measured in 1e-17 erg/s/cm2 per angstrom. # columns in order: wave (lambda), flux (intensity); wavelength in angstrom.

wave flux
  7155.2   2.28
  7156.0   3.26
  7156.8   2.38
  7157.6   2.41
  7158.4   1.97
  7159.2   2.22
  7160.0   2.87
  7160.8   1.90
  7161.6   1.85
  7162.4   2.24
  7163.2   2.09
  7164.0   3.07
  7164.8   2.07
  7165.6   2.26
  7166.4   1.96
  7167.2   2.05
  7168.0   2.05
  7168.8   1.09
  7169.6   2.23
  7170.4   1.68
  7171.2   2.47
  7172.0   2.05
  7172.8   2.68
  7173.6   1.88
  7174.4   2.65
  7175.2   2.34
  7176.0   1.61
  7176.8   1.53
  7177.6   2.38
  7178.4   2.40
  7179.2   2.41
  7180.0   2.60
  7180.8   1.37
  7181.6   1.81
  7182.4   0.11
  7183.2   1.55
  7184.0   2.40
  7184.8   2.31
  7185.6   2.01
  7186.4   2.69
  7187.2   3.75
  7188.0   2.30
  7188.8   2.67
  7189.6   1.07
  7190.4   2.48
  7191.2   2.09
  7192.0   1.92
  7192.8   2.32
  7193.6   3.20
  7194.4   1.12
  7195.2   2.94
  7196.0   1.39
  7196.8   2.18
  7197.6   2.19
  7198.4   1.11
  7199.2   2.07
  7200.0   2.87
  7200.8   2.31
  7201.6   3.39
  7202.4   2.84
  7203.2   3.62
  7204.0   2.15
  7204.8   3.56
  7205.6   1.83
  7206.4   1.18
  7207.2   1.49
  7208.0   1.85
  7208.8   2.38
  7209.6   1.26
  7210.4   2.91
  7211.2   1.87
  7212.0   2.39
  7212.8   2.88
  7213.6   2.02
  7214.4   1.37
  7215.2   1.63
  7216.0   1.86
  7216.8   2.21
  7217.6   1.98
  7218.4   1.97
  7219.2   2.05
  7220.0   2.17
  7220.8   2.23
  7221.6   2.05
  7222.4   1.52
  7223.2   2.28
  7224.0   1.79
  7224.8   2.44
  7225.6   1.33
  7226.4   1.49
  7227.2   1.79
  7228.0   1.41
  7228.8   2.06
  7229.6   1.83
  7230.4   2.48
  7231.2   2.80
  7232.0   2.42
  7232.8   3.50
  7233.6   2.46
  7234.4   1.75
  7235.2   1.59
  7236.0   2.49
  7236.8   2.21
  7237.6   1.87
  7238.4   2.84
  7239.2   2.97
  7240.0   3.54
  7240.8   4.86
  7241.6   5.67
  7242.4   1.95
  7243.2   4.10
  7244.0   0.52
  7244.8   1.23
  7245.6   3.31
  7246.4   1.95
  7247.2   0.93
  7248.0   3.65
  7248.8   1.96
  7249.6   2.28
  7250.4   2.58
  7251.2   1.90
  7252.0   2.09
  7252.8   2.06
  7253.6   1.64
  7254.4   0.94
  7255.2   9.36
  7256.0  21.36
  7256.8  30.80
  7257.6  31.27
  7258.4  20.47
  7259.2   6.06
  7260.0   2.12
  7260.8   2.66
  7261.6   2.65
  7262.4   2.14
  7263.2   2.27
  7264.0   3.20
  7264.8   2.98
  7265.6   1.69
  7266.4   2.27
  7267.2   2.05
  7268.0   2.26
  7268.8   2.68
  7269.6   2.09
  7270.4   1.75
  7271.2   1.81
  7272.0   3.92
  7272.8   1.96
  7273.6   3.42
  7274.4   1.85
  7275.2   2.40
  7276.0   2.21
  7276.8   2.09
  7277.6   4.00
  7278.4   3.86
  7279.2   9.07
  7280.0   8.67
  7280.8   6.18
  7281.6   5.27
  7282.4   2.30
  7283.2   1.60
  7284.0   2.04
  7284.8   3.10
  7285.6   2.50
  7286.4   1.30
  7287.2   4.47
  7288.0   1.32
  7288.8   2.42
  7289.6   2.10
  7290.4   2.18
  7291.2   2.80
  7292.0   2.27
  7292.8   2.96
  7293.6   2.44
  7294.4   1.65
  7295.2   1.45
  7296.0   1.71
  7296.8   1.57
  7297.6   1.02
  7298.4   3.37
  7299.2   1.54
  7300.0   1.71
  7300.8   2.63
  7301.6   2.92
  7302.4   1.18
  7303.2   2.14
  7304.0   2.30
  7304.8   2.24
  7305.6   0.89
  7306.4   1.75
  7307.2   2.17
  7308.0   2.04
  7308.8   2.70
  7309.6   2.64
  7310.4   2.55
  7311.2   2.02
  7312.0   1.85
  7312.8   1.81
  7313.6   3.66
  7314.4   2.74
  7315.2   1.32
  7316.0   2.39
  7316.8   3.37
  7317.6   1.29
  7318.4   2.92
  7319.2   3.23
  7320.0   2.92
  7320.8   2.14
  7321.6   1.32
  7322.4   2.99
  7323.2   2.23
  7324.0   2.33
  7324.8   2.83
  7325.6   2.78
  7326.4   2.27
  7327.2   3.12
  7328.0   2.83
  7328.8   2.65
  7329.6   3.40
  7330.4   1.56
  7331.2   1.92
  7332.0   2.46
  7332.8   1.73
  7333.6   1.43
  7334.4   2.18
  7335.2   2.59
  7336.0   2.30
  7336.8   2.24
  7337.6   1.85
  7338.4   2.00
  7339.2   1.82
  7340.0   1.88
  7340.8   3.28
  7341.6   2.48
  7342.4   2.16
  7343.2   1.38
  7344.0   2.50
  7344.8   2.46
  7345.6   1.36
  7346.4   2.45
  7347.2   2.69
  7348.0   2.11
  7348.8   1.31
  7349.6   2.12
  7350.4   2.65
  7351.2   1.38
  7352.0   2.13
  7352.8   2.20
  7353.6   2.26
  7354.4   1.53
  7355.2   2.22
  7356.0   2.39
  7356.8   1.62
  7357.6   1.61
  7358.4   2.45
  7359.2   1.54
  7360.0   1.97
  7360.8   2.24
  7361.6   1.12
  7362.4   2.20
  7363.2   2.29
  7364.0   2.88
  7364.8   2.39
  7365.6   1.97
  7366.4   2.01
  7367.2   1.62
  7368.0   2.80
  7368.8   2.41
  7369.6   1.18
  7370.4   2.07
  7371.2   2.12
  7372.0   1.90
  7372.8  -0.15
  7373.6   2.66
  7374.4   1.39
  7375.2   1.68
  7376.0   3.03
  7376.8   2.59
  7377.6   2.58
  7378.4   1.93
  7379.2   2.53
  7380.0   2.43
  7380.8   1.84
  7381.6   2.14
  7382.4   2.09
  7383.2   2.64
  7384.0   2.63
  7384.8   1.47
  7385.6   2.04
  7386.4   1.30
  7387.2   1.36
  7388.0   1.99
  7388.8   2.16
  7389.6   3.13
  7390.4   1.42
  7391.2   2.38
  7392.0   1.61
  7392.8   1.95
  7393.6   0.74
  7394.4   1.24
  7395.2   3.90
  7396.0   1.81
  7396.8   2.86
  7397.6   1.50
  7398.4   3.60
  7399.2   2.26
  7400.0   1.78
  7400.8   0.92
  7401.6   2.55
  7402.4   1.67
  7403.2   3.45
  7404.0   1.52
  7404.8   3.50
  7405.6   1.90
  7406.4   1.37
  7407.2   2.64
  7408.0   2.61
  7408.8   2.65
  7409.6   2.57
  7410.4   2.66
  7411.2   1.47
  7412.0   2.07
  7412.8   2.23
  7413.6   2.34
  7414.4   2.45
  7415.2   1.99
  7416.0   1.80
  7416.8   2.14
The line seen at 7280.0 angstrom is [N II] 6583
